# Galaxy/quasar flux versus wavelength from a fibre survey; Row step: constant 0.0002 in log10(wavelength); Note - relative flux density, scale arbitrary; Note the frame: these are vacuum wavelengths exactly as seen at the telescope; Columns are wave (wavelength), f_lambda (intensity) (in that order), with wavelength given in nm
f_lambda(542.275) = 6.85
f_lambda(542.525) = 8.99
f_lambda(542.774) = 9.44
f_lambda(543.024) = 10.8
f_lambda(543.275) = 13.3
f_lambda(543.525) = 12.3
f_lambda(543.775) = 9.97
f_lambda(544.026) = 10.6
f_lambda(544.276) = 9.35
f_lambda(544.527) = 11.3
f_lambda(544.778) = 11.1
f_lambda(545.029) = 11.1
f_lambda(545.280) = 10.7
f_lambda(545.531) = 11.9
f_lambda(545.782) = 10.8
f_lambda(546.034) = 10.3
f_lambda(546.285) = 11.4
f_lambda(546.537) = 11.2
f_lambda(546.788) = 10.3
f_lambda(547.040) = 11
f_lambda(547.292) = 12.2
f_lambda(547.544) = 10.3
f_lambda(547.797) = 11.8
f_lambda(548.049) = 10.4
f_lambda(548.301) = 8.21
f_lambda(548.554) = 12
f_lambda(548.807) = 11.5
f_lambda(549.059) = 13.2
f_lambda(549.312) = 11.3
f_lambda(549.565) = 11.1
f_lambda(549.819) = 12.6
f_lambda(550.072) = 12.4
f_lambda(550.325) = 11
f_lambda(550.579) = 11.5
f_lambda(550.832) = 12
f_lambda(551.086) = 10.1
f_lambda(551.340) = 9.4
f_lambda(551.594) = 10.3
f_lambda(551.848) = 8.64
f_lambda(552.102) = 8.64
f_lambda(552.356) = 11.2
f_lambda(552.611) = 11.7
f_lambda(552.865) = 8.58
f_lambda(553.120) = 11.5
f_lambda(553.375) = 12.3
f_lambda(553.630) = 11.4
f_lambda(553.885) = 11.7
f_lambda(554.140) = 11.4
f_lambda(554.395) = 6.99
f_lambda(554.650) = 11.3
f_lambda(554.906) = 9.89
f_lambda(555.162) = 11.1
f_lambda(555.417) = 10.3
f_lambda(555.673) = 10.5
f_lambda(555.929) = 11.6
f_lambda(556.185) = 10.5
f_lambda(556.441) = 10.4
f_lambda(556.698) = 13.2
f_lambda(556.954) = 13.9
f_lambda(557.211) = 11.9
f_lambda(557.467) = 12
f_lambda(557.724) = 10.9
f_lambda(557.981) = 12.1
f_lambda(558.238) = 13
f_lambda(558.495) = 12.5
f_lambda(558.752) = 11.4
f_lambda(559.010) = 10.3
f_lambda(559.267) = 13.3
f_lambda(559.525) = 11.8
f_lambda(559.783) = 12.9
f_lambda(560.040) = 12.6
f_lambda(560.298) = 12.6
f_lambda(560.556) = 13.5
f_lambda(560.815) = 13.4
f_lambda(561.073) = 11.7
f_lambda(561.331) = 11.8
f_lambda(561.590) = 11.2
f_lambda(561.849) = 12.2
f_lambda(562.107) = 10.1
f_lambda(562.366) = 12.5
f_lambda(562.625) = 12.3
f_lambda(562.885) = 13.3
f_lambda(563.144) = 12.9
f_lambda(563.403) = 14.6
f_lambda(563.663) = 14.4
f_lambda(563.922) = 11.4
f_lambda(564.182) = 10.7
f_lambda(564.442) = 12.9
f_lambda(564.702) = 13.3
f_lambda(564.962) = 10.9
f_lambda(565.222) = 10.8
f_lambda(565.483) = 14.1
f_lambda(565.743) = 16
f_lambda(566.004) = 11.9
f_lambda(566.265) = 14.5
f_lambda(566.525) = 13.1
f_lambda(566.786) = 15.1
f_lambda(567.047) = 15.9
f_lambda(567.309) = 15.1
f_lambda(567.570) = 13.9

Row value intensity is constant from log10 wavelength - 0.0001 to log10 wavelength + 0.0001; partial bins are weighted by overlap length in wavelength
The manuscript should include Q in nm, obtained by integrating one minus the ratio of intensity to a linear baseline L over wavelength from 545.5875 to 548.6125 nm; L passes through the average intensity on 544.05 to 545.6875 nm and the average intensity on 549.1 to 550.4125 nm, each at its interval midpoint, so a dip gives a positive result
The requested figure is 0.13 nm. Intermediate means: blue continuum 10.9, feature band 10.8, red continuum 11.8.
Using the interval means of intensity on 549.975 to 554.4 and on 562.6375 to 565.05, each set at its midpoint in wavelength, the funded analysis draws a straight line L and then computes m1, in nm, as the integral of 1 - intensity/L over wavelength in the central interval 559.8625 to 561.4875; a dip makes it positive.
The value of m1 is -0.056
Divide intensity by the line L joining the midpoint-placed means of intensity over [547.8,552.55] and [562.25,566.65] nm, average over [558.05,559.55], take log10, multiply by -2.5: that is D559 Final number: 0.00 mag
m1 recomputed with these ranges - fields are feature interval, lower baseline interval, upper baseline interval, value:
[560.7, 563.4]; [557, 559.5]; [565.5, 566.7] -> 0.14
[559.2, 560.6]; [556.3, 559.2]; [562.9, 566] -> -0.05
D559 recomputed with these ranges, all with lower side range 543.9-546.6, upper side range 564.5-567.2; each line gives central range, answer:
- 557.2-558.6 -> 0.039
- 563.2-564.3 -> 0.039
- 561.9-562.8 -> 0.117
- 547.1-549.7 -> 0.009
